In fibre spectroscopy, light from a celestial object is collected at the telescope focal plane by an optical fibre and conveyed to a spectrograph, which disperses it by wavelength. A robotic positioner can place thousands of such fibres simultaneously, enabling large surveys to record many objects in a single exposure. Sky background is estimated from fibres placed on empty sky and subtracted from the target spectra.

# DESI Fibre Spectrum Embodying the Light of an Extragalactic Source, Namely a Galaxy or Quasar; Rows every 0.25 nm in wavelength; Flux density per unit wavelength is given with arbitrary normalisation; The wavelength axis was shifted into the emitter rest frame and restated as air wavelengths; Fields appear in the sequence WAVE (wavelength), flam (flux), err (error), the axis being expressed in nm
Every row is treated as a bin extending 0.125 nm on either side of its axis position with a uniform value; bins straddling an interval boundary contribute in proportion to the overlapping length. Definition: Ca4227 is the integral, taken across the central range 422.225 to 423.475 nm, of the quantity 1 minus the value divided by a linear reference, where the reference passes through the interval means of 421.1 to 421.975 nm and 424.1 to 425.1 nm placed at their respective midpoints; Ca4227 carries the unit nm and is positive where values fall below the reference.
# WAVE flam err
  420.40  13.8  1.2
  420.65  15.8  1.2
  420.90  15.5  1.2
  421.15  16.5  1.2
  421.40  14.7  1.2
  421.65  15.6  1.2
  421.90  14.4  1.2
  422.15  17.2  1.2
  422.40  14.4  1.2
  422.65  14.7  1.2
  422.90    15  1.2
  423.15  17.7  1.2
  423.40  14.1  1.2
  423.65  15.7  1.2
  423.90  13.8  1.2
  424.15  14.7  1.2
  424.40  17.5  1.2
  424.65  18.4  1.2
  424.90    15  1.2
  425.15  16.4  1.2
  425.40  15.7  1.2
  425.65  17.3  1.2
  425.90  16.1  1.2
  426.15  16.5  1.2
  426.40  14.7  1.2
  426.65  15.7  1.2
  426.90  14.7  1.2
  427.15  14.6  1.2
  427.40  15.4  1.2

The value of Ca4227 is 0.04 nm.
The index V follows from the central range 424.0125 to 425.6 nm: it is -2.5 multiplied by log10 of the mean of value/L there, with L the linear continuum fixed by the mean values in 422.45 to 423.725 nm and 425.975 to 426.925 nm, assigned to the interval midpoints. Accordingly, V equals -0.06 mag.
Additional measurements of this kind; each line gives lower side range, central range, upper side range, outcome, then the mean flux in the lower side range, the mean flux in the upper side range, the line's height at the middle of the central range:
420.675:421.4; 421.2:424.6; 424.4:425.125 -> 0.06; 15.7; 16.8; 16.3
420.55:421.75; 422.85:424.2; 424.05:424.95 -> 0.07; 15.6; 16.6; 16.3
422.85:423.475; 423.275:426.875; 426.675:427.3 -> -0.03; 15.8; 14.8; 15.3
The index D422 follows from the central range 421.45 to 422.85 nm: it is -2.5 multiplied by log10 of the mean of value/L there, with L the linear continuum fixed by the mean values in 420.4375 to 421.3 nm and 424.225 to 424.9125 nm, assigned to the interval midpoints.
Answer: 0.07 mag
